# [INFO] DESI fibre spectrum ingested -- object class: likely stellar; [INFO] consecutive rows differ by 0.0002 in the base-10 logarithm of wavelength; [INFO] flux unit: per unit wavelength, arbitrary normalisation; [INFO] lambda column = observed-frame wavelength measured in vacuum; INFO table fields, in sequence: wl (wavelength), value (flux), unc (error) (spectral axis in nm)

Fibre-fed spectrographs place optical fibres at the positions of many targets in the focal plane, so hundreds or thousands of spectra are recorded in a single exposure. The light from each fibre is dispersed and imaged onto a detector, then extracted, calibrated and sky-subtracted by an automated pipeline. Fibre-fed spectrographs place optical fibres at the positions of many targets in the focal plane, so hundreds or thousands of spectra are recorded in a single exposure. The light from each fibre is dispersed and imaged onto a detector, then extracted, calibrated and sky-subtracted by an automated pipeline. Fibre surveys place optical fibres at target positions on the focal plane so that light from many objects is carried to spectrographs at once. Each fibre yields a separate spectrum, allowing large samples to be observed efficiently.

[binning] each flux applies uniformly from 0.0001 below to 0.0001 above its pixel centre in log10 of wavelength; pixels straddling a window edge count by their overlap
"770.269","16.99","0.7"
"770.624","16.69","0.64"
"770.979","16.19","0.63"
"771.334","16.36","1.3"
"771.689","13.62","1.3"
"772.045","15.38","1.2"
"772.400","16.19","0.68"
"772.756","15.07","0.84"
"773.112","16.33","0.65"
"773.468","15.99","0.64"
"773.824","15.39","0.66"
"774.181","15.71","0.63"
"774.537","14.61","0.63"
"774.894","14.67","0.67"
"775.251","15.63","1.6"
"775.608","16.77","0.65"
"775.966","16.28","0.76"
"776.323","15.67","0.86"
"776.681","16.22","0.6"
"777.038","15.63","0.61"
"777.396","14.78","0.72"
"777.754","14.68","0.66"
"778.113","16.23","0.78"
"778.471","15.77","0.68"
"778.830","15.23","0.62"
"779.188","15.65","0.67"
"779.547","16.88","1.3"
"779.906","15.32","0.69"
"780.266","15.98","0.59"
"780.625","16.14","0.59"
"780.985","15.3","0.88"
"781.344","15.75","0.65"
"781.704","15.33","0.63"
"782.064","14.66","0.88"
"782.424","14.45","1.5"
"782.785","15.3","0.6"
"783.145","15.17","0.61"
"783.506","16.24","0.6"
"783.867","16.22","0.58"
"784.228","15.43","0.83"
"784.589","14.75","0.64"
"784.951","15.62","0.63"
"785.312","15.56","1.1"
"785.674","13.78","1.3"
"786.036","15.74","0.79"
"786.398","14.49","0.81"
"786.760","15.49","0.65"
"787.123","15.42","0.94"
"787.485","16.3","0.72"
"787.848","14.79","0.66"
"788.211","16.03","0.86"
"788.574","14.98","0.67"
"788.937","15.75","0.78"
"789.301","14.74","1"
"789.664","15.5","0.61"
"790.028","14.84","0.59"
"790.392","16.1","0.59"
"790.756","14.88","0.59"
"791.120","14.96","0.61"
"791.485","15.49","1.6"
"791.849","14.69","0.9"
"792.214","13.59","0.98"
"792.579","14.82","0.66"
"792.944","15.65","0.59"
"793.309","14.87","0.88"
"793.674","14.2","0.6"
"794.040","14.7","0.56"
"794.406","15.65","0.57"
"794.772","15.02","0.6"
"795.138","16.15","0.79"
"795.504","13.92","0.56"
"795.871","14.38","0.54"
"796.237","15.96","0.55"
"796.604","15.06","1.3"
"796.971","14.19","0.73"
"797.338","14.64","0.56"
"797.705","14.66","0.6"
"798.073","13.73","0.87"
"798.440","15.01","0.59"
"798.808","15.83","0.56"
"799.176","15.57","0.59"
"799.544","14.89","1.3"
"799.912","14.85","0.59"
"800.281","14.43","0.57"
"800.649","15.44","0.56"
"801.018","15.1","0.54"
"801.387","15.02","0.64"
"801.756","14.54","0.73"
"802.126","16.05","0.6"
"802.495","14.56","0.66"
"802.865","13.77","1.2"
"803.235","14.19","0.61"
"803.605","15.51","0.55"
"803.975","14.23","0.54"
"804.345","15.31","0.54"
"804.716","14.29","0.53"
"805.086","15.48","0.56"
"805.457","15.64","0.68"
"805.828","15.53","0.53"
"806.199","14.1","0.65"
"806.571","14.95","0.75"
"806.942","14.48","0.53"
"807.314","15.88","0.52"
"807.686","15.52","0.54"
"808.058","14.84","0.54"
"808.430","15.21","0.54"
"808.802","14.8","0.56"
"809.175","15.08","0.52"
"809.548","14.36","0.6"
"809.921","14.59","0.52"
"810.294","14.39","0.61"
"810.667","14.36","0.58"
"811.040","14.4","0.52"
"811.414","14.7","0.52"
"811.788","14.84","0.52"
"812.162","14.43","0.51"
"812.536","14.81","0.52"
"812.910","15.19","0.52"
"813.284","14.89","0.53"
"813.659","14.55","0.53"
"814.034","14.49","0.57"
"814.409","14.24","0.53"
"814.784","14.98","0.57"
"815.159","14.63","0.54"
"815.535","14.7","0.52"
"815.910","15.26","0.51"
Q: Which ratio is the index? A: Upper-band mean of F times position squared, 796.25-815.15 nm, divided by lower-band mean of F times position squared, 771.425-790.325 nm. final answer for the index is 1.02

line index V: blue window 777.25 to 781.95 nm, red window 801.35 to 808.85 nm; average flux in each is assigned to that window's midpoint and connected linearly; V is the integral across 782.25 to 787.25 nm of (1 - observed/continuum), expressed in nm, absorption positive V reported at 0.07 nm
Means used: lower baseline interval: 15.6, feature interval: 15.3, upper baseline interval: 14.9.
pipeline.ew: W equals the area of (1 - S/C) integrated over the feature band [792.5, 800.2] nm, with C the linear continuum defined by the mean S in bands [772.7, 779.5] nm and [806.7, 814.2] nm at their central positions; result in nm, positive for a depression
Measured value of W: 0.10 nm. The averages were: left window 15.6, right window 14.8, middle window 14.9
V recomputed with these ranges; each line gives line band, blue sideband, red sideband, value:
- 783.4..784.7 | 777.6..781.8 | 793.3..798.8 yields -0.017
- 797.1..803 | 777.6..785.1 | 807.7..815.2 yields 0.054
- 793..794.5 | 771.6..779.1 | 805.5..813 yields 0.028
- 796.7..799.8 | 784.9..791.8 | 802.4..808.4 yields 0.048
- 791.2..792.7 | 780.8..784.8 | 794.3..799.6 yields 0.043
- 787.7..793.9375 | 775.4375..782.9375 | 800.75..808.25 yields 0.108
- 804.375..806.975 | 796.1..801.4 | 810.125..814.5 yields -0.034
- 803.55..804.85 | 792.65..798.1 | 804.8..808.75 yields 0.025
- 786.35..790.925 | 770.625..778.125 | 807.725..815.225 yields -0.030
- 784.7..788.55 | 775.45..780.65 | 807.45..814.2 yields 0.057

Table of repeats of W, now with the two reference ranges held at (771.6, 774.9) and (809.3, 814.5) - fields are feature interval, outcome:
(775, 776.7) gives -0.08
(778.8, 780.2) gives -0.05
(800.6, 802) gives -0.02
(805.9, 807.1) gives 0.01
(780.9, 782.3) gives 0.00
